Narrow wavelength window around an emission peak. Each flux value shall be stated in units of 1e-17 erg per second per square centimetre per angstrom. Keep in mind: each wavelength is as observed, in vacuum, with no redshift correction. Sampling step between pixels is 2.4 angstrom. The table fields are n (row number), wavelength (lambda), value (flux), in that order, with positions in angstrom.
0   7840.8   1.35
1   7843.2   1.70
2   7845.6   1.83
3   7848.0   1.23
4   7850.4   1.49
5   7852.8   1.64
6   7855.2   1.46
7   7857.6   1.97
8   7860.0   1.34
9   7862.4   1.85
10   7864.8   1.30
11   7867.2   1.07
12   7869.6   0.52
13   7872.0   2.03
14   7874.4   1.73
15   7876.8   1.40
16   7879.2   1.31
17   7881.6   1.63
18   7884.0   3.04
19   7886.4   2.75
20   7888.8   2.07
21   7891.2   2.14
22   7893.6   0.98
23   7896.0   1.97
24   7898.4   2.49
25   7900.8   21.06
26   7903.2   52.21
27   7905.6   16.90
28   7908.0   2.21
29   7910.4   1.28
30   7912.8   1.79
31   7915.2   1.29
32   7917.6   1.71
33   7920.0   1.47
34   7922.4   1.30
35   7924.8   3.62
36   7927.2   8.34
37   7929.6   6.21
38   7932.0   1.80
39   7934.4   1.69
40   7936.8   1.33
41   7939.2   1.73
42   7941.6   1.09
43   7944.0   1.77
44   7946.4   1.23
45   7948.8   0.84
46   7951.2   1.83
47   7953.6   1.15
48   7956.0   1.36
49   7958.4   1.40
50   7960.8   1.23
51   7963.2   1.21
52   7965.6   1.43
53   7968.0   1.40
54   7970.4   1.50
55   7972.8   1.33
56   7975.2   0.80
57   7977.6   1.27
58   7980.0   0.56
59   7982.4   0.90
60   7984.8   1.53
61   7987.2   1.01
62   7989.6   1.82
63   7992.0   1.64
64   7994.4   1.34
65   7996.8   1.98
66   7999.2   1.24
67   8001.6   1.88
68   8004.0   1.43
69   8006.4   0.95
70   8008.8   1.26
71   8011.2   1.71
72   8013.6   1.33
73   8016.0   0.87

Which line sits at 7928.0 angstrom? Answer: [N II]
